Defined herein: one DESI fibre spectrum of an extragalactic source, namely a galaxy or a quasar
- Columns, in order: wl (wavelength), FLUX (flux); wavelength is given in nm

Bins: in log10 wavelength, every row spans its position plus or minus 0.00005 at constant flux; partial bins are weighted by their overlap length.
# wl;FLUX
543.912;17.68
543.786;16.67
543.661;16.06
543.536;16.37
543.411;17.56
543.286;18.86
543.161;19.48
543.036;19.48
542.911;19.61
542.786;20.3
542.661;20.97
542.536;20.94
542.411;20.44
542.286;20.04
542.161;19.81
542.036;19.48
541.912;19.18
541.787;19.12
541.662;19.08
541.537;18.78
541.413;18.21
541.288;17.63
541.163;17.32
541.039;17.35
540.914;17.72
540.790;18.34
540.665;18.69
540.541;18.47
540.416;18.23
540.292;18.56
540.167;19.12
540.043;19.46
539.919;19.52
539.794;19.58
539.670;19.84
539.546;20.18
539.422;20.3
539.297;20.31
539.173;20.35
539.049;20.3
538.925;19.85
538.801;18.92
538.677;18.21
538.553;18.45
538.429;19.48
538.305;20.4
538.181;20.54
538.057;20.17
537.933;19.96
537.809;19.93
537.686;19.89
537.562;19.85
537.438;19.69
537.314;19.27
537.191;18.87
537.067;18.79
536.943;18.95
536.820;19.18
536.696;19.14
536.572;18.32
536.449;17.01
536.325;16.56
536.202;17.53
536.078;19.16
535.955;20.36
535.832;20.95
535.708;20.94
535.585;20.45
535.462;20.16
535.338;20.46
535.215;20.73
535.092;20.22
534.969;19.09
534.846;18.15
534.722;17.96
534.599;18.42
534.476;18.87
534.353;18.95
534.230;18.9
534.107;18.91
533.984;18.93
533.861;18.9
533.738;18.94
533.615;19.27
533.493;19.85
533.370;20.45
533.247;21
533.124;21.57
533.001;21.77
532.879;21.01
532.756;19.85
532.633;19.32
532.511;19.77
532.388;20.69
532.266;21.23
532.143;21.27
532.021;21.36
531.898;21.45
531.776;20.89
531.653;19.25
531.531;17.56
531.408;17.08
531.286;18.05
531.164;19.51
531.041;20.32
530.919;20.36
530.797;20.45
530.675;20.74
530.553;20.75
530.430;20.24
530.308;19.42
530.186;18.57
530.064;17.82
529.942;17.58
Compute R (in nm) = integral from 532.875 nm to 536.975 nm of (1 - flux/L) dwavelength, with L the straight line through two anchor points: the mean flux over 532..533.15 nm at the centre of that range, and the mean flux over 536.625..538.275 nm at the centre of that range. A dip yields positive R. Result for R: 0.15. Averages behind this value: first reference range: 20.8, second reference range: 19.6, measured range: 19.4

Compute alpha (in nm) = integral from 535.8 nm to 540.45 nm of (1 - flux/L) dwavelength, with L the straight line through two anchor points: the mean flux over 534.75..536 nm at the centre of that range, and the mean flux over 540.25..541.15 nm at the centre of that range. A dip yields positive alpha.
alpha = -0.07 nm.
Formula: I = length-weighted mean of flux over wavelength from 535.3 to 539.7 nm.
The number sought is 19.5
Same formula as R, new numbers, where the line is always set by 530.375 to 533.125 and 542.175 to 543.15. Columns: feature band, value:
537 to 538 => 0.03 nm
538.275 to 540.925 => 0.12 nm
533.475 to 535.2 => 0.10 nm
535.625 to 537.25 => 0.10 nm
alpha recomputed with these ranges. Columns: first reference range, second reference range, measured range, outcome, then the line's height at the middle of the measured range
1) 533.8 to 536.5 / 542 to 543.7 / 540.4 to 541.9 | 0.08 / 19.3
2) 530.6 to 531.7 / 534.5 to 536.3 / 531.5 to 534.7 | -0.09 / 19.4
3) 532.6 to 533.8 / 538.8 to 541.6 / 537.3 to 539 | -0.02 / 19.4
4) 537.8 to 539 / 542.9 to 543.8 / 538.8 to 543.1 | -0.12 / 18.8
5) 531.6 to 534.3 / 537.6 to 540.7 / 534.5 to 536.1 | 0.02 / 20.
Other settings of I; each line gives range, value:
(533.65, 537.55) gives 19.1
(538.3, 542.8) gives 19.2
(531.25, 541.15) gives 19.5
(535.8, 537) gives 18.7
